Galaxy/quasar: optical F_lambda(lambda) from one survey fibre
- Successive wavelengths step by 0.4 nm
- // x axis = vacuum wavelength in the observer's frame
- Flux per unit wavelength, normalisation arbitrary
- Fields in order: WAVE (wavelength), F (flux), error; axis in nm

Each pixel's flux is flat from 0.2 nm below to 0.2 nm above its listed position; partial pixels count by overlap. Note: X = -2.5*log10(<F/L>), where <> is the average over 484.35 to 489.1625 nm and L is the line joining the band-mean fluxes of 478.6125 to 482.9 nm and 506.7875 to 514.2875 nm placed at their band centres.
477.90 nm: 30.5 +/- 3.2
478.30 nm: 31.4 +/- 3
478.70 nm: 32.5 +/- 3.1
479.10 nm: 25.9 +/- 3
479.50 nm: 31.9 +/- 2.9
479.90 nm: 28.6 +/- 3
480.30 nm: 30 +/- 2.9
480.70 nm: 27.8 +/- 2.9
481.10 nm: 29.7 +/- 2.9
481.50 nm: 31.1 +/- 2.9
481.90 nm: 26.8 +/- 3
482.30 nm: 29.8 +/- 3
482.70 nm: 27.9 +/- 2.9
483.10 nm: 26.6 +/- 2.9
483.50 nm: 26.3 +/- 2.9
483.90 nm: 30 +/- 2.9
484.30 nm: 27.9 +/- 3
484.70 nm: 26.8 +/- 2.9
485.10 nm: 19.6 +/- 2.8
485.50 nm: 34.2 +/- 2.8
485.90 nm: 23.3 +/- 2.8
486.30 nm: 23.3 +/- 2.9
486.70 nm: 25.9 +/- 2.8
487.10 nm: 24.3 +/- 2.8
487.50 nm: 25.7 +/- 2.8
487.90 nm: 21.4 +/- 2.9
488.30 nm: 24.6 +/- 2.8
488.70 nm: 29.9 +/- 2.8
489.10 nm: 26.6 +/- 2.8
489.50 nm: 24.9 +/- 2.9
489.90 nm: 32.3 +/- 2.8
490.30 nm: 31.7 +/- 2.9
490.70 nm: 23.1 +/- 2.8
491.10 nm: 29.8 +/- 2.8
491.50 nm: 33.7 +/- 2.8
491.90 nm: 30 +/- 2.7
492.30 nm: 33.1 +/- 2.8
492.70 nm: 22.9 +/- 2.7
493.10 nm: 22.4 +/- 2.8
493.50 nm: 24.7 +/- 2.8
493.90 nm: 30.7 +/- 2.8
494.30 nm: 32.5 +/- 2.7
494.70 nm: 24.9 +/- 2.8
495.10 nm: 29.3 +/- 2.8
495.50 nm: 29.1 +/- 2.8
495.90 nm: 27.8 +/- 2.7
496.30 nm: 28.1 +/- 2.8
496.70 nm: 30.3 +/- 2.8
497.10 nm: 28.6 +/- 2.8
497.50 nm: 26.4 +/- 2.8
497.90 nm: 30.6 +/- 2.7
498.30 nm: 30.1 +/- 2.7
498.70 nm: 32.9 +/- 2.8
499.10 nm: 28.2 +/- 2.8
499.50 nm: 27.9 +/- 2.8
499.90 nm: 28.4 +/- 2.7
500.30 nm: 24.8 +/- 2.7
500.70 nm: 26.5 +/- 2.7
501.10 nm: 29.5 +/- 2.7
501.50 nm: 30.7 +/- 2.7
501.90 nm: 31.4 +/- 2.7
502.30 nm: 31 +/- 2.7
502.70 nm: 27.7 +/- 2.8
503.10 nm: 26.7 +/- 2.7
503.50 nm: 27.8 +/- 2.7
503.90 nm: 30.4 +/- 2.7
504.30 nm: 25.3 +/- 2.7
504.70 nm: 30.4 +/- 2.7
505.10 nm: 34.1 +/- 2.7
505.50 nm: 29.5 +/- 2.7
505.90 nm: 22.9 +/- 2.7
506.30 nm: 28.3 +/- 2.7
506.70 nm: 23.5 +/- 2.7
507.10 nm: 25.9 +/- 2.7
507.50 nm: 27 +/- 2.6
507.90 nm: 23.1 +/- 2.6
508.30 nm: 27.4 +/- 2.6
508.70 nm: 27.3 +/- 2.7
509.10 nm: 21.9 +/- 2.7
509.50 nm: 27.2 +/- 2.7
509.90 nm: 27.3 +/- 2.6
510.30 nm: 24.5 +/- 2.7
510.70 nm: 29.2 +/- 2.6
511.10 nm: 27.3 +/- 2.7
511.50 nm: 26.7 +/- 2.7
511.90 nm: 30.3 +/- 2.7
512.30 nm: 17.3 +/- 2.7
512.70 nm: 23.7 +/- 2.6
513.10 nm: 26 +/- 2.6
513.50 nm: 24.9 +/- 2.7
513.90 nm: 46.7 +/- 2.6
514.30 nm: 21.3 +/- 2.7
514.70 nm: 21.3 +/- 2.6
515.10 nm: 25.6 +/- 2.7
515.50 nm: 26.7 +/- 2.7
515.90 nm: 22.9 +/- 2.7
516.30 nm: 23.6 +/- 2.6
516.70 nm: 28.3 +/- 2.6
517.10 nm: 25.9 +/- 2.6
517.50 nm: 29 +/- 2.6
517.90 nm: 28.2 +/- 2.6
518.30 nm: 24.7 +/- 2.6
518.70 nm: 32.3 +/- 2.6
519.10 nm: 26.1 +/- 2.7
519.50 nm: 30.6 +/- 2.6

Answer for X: 0.13 mag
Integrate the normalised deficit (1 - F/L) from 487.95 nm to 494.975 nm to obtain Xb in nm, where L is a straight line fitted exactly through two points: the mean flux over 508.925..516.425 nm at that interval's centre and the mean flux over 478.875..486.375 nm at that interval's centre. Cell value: -0.167 nm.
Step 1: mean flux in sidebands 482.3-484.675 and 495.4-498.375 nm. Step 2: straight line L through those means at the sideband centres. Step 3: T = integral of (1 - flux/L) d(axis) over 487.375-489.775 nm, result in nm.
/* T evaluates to 0.21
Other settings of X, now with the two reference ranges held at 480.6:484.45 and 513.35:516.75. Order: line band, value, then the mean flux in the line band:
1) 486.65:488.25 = 0.16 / 24.2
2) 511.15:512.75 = 0.09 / 24.8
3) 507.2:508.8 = 0.04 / 26.1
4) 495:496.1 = -0.04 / 28.7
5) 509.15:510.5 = 0.05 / 25.8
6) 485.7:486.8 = 0.18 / 24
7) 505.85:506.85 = 0.08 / 25.3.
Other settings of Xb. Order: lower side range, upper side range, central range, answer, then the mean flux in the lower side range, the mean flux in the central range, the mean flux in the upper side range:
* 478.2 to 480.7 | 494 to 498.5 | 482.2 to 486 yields 0.29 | 29.8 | 27.3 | 28.9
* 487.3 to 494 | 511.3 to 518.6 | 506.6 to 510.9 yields 0.12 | 27.5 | 25.9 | 26.4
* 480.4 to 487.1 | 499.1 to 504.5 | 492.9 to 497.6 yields 0.00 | 27.3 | 27.9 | 28.3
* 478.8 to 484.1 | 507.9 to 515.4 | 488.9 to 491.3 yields 0.00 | 28.7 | 28.1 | 26.4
